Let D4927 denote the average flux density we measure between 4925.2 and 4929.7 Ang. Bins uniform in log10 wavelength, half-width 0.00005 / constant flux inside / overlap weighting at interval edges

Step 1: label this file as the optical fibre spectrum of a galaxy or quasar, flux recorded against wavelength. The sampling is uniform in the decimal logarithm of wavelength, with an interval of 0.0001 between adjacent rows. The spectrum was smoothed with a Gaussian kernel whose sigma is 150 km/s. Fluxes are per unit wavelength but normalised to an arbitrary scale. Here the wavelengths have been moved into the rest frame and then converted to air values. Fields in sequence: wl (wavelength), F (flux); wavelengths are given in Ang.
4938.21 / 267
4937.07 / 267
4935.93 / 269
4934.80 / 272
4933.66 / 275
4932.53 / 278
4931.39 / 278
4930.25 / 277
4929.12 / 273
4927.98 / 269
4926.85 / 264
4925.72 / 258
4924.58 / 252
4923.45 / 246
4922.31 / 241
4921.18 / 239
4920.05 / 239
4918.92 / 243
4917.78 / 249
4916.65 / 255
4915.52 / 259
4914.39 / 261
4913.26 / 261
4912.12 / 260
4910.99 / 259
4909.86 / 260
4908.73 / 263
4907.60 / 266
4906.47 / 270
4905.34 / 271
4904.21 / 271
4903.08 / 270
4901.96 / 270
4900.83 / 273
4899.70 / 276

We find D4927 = 267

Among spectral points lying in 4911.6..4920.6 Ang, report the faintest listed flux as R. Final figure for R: 239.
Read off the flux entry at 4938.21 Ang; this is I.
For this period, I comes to 267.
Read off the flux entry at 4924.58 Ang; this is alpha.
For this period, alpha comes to 252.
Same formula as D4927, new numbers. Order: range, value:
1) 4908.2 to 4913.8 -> 260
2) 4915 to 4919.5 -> 251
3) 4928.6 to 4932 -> 276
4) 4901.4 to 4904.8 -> 271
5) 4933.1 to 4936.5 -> 272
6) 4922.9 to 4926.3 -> 252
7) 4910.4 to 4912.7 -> 259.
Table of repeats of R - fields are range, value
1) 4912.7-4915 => 261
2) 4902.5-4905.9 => 270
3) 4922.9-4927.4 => 246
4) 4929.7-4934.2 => 275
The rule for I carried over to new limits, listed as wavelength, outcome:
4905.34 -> 271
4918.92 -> 243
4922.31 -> 241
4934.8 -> 272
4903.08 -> 270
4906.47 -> 270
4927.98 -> 269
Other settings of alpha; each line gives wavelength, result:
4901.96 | 270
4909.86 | 260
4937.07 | 267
